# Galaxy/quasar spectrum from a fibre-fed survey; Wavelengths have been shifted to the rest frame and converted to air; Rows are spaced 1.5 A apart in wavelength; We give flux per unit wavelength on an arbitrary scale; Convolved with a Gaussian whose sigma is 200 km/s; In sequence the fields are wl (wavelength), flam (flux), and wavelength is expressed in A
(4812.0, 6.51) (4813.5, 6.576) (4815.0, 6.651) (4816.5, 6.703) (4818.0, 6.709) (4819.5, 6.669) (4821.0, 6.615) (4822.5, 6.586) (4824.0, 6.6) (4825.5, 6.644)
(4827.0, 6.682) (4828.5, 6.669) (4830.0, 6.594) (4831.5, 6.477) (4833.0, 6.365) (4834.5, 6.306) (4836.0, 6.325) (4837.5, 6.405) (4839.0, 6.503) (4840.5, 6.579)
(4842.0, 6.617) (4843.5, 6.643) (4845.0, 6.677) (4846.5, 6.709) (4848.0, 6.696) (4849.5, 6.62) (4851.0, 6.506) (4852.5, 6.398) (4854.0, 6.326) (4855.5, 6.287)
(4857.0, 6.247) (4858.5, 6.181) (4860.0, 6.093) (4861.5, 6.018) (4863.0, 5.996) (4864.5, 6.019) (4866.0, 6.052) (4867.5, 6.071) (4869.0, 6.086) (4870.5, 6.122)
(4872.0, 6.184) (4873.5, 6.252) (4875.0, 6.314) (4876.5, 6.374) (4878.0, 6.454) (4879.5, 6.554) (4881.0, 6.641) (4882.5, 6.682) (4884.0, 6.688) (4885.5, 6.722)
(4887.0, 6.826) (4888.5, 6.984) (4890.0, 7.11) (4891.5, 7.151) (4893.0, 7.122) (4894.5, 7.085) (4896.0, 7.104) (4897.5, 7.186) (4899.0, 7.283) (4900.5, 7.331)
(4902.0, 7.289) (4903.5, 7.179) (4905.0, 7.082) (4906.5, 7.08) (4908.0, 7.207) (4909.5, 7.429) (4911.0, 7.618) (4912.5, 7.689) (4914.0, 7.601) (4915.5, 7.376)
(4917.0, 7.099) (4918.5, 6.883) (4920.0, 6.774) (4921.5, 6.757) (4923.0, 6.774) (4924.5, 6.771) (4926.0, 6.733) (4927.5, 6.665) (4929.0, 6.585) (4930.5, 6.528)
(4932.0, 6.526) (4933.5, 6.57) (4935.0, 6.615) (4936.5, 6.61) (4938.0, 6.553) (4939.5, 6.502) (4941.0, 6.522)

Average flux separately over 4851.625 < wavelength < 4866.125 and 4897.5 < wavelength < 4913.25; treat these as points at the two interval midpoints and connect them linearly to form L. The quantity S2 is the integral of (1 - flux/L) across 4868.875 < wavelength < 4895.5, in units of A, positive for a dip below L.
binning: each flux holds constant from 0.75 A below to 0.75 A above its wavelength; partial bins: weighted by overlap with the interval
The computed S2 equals 0.4 A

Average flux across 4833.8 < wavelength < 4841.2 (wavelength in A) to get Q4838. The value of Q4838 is 6.42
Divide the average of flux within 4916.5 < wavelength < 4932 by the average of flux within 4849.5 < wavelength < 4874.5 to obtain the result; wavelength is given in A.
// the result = 1.1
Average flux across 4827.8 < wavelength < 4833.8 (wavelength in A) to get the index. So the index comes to 6.52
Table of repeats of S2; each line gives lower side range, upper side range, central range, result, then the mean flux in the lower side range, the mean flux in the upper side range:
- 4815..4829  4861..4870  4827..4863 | -0.6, 6.65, 6.04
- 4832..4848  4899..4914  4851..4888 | 3.0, 6.52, 7.33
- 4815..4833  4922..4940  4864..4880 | 1.0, 6.62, 6.62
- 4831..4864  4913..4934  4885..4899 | -0.8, 6.4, 6.84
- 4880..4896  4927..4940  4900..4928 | -1.7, 6.91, 6.57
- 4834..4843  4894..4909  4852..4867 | 1.2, 6.47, 7.19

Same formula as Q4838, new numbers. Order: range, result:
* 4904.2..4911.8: 7.29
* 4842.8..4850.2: 6.67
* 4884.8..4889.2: 6.84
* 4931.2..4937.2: 6.58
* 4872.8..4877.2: 6.31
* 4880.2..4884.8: 6.67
